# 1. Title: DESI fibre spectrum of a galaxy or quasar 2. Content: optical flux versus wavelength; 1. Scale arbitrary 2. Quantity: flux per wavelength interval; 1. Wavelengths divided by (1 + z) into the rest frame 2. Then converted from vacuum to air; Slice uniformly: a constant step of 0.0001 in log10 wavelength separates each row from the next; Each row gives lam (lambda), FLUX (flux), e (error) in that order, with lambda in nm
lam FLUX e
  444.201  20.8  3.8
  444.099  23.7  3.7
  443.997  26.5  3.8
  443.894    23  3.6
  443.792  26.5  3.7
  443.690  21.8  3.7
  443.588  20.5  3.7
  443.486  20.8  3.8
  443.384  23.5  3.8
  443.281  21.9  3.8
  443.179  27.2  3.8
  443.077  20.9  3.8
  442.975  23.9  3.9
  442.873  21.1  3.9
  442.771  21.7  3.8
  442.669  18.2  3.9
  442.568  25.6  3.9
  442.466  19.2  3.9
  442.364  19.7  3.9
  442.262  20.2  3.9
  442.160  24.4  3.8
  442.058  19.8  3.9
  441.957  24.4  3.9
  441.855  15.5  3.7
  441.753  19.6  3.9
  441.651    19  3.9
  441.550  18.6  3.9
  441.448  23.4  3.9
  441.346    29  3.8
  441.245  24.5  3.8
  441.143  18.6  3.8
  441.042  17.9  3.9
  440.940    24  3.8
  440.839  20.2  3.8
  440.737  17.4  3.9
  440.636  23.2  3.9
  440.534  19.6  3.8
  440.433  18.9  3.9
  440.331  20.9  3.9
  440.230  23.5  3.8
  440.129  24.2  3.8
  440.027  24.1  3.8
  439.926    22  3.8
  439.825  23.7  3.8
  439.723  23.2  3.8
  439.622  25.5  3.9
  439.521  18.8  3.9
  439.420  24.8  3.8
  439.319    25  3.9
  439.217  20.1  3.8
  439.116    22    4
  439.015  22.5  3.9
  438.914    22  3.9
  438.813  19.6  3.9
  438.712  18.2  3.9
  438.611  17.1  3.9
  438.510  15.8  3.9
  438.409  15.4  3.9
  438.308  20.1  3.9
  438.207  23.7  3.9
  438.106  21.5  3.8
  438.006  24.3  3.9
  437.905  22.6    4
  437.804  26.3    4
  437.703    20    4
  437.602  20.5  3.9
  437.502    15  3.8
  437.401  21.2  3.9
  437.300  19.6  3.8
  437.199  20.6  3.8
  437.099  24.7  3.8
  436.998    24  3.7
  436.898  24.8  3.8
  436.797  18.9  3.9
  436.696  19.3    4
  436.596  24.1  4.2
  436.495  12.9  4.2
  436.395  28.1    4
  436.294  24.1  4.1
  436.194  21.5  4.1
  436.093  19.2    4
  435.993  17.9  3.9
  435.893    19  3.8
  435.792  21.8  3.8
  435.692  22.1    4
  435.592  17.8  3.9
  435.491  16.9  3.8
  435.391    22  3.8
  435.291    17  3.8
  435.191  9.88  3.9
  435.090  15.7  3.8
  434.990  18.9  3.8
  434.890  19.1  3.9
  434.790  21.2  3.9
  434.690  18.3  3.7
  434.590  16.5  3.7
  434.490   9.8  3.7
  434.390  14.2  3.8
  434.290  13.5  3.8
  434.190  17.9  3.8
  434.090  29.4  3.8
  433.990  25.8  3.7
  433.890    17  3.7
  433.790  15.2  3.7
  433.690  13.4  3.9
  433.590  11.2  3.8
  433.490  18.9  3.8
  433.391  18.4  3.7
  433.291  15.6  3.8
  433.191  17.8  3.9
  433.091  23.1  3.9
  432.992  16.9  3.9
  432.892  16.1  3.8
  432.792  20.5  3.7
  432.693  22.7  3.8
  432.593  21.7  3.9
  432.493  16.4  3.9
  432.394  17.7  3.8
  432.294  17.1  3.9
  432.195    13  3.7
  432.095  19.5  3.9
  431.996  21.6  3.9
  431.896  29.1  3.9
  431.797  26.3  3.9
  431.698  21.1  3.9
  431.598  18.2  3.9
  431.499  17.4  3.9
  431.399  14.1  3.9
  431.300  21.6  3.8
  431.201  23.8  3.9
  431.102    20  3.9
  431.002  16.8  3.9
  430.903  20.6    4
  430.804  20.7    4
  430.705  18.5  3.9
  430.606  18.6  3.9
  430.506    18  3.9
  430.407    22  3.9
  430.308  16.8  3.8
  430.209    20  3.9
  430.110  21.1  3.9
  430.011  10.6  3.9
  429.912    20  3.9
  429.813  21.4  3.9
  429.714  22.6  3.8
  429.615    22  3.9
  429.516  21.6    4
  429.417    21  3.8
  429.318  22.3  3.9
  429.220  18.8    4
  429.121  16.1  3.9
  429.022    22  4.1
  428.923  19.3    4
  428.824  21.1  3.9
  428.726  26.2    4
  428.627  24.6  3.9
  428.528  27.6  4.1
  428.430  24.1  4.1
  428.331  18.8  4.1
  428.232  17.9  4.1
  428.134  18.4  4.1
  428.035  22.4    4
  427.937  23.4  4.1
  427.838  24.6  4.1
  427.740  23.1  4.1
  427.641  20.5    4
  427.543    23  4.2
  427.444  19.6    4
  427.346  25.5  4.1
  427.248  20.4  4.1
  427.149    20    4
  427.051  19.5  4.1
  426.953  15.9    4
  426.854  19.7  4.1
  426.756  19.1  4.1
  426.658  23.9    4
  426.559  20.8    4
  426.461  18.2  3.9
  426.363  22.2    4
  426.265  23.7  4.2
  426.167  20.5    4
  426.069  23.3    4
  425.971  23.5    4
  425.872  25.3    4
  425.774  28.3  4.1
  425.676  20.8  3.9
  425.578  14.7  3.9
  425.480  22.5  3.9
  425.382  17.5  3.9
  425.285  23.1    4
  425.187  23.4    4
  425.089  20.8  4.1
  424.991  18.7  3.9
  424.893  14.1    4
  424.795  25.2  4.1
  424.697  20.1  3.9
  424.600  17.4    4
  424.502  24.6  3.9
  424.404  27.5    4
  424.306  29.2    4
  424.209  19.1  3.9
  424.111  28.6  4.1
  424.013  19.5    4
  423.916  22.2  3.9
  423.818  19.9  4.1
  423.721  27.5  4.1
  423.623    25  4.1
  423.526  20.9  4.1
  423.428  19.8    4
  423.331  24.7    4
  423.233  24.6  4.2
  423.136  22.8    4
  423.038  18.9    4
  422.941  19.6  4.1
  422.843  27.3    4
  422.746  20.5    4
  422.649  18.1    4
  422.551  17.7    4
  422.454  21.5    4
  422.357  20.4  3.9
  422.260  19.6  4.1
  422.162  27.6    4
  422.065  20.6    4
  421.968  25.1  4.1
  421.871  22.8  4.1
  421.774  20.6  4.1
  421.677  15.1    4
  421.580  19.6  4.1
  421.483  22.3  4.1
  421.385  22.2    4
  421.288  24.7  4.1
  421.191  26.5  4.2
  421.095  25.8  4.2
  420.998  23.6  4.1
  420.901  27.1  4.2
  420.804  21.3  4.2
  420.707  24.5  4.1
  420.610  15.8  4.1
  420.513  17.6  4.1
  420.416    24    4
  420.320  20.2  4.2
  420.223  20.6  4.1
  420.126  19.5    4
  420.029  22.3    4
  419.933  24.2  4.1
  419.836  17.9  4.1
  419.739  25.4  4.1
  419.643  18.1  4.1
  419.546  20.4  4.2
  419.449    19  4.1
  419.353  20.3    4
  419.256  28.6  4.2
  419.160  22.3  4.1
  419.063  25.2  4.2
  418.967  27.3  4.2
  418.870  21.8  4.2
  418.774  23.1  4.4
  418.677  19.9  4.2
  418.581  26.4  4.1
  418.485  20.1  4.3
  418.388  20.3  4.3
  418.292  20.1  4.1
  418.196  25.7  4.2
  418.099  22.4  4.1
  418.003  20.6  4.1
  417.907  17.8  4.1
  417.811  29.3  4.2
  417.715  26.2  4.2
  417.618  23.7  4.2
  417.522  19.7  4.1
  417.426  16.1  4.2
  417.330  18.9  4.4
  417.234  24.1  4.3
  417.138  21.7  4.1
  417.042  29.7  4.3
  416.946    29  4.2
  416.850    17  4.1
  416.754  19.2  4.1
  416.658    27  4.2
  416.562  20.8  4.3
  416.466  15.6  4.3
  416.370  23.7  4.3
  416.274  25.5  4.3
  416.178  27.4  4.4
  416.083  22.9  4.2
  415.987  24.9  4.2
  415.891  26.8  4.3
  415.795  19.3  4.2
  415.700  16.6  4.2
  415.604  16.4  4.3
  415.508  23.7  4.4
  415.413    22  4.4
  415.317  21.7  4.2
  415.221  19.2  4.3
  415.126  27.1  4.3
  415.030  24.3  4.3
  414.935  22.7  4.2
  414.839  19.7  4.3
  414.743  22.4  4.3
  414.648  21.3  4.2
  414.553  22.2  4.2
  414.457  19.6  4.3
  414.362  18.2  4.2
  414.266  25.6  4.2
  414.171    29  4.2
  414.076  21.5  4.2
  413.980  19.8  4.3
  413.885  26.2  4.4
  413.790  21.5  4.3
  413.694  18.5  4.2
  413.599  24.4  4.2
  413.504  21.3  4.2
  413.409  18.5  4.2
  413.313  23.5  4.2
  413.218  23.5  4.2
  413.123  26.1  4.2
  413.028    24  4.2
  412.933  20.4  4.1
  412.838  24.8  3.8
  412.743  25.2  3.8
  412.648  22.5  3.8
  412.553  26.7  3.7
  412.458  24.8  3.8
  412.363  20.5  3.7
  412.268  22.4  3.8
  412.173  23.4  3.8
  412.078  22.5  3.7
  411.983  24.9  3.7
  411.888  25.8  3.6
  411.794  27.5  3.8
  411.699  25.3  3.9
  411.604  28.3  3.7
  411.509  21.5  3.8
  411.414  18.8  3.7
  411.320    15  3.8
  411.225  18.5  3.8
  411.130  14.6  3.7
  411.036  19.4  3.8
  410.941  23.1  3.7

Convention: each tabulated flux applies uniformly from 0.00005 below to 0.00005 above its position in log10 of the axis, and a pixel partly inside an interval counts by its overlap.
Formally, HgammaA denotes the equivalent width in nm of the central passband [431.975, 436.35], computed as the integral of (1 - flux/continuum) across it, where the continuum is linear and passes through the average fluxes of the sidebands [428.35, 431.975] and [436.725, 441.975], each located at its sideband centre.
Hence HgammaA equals 0.57 nm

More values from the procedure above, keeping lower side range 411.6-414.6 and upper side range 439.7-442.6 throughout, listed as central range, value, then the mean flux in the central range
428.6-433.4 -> 0.50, 19.8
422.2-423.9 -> 0.07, 21.7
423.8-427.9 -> 0.15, 21.7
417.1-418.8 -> 0.07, 22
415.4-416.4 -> 0.02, 22.7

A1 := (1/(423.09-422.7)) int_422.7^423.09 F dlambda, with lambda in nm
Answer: 21.6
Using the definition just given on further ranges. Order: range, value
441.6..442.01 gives 19.7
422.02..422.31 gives 22.6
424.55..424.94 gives 19.2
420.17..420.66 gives 19.6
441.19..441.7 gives 22.9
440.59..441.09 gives 20.5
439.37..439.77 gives 23.1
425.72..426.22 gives 24.1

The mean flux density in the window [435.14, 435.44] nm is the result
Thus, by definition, 16.3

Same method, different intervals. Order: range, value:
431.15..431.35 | 22.8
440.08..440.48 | 21.9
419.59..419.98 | 21.4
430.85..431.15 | 19.1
